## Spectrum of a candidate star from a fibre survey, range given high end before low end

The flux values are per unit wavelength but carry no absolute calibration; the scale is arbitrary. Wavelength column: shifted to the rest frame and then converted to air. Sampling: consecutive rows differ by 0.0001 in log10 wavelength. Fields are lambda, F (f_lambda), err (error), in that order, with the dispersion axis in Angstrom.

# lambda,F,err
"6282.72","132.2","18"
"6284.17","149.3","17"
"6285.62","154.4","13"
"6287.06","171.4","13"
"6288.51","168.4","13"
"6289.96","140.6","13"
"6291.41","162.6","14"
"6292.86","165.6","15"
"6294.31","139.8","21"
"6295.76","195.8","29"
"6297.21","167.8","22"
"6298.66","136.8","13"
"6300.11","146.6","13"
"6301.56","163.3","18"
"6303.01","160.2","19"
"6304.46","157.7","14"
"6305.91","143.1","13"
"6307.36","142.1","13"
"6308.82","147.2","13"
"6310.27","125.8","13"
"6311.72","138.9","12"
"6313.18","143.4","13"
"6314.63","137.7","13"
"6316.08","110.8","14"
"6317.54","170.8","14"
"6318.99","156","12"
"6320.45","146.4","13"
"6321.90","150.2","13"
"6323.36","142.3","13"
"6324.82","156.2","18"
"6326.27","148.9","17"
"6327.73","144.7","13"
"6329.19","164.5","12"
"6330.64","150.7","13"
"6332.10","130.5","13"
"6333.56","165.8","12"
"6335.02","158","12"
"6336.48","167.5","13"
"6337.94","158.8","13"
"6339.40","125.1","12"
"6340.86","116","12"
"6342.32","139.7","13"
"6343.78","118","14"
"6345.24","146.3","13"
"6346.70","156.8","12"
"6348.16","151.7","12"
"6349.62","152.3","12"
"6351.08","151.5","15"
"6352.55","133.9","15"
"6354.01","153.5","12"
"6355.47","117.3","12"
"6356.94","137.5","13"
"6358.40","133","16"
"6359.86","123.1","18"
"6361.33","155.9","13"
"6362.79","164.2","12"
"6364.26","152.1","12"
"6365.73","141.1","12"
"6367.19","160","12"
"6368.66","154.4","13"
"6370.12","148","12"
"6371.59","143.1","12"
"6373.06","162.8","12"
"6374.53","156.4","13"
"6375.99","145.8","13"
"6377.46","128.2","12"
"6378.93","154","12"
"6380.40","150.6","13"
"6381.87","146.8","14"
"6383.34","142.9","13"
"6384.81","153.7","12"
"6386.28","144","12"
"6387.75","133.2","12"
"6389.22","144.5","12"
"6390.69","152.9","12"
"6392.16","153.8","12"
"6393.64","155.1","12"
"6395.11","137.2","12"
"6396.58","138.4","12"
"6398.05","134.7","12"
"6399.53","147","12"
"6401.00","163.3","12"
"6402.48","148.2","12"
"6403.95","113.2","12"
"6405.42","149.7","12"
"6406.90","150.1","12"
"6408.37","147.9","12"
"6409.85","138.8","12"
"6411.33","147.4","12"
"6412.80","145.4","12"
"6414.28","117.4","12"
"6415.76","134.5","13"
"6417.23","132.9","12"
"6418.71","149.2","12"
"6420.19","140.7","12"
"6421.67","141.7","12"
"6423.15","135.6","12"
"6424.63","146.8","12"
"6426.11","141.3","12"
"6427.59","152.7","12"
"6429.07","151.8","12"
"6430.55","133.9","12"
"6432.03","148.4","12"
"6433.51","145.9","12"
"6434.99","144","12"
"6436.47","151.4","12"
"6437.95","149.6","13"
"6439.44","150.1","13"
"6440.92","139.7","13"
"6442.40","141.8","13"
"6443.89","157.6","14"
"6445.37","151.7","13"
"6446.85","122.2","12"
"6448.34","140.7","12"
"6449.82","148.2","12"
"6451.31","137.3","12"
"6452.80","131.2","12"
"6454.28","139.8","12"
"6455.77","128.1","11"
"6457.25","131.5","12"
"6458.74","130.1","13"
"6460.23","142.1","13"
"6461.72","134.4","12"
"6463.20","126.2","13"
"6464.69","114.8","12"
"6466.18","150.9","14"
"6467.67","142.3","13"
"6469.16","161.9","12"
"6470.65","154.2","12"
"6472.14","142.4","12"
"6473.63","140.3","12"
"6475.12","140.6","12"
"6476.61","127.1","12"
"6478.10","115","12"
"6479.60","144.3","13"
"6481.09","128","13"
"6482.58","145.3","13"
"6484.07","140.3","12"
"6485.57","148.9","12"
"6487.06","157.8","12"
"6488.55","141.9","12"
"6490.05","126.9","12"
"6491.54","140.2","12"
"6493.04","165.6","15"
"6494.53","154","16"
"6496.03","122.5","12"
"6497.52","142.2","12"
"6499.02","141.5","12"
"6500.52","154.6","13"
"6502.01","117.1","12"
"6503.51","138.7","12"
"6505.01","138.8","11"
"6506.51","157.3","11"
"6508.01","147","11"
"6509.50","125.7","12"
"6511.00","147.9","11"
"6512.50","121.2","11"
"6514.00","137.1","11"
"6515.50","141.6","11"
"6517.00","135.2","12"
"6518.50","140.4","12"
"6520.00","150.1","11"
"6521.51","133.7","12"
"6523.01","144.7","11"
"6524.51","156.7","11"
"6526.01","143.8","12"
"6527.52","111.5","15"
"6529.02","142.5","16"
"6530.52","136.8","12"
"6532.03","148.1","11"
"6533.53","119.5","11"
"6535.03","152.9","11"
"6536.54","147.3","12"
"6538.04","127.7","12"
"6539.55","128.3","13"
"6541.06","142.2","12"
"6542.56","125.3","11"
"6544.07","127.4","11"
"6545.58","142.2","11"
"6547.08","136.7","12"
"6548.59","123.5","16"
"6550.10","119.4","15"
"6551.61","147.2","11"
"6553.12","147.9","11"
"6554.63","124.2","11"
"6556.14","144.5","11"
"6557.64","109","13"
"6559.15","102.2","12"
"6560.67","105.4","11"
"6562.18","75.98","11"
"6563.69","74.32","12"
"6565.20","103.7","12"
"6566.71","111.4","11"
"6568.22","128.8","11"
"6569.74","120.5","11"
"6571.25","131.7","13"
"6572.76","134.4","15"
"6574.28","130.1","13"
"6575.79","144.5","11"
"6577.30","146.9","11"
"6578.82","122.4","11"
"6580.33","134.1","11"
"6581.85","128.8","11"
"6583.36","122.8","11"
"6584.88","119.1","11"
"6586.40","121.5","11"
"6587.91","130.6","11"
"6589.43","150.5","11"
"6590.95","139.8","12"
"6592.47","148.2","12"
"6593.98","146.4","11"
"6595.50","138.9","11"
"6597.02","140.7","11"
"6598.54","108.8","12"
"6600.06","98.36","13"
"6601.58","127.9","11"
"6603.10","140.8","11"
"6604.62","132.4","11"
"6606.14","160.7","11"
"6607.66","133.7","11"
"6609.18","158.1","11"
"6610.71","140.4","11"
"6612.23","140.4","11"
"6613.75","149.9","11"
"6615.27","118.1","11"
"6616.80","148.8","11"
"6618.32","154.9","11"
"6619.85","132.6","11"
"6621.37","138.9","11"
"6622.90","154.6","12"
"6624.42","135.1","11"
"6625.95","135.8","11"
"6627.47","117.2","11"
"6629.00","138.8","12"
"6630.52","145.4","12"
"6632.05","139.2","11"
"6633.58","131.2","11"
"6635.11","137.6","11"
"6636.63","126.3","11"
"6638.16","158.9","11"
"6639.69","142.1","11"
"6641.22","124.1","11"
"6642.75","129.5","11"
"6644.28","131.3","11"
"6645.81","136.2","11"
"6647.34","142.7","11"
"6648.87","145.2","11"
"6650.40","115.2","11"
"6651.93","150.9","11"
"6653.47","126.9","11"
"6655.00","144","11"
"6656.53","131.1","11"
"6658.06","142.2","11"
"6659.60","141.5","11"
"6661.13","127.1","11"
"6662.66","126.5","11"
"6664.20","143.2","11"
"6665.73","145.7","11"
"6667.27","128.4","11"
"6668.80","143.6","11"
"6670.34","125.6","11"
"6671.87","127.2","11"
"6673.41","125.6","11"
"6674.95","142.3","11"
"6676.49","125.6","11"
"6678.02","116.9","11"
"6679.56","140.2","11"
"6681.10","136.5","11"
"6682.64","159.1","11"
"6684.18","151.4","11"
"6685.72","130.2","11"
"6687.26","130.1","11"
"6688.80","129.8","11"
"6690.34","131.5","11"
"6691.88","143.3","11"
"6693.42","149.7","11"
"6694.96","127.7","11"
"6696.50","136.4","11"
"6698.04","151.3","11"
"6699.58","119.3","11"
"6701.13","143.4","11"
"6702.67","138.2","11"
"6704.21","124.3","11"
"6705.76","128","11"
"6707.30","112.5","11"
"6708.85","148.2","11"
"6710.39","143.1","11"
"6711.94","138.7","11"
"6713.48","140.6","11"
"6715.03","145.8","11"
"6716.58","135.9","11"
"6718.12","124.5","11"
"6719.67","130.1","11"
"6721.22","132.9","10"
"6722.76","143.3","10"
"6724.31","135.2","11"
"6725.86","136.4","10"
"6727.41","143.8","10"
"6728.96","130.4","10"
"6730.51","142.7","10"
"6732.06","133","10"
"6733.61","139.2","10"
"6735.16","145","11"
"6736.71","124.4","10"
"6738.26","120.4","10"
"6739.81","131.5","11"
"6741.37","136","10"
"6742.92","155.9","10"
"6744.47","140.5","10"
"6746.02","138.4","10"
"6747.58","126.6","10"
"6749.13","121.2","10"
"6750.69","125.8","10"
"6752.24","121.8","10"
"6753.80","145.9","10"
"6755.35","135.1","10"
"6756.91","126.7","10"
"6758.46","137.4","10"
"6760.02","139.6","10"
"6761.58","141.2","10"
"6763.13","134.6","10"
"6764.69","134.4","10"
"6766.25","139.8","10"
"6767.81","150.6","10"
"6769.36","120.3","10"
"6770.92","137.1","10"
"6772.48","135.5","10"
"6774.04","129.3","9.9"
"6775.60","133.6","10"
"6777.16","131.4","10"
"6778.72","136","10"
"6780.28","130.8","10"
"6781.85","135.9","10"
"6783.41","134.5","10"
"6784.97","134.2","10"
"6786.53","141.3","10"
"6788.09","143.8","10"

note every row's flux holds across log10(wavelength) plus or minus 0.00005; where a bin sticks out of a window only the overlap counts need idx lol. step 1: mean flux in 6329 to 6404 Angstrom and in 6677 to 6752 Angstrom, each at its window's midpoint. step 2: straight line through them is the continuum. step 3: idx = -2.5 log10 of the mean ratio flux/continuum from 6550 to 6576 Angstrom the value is 0.17 mag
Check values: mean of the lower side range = 146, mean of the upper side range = 135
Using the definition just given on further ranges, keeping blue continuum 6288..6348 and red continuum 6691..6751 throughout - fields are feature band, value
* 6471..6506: 0.025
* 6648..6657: 0.016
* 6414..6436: 0.027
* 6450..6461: 0.073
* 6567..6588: 0.089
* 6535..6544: 0.050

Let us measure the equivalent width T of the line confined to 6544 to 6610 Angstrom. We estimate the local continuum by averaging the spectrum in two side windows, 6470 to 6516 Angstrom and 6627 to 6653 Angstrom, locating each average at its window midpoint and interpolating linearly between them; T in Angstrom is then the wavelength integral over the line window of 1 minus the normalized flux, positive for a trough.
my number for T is 4.6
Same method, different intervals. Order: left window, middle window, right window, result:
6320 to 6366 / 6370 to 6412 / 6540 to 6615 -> -1.1 Angstrom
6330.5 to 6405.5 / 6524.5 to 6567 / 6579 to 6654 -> 3.8 Angstrom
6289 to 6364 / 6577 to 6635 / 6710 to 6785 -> 1.3 Angstrom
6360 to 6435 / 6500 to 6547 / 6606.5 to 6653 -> 1.2 Angstrom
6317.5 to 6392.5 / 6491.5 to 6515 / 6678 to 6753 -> 0.3 Angstrom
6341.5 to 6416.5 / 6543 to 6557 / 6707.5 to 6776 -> 0.6 Angstrom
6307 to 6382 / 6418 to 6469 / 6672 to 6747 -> 0.7 Angstrom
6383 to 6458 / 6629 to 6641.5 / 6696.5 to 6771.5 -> -0.1 Angstrom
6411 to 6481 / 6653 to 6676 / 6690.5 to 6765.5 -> 0.3 Angstrom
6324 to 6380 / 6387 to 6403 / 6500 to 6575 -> -0.4 Angstrom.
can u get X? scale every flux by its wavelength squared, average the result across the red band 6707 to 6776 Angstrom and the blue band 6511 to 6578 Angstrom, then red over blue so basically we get 1.1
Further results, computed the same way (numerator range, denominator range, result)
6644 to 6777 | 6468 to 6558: 1.04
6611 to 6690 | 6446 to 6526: 1.03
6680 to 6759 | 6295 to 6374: 1.03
